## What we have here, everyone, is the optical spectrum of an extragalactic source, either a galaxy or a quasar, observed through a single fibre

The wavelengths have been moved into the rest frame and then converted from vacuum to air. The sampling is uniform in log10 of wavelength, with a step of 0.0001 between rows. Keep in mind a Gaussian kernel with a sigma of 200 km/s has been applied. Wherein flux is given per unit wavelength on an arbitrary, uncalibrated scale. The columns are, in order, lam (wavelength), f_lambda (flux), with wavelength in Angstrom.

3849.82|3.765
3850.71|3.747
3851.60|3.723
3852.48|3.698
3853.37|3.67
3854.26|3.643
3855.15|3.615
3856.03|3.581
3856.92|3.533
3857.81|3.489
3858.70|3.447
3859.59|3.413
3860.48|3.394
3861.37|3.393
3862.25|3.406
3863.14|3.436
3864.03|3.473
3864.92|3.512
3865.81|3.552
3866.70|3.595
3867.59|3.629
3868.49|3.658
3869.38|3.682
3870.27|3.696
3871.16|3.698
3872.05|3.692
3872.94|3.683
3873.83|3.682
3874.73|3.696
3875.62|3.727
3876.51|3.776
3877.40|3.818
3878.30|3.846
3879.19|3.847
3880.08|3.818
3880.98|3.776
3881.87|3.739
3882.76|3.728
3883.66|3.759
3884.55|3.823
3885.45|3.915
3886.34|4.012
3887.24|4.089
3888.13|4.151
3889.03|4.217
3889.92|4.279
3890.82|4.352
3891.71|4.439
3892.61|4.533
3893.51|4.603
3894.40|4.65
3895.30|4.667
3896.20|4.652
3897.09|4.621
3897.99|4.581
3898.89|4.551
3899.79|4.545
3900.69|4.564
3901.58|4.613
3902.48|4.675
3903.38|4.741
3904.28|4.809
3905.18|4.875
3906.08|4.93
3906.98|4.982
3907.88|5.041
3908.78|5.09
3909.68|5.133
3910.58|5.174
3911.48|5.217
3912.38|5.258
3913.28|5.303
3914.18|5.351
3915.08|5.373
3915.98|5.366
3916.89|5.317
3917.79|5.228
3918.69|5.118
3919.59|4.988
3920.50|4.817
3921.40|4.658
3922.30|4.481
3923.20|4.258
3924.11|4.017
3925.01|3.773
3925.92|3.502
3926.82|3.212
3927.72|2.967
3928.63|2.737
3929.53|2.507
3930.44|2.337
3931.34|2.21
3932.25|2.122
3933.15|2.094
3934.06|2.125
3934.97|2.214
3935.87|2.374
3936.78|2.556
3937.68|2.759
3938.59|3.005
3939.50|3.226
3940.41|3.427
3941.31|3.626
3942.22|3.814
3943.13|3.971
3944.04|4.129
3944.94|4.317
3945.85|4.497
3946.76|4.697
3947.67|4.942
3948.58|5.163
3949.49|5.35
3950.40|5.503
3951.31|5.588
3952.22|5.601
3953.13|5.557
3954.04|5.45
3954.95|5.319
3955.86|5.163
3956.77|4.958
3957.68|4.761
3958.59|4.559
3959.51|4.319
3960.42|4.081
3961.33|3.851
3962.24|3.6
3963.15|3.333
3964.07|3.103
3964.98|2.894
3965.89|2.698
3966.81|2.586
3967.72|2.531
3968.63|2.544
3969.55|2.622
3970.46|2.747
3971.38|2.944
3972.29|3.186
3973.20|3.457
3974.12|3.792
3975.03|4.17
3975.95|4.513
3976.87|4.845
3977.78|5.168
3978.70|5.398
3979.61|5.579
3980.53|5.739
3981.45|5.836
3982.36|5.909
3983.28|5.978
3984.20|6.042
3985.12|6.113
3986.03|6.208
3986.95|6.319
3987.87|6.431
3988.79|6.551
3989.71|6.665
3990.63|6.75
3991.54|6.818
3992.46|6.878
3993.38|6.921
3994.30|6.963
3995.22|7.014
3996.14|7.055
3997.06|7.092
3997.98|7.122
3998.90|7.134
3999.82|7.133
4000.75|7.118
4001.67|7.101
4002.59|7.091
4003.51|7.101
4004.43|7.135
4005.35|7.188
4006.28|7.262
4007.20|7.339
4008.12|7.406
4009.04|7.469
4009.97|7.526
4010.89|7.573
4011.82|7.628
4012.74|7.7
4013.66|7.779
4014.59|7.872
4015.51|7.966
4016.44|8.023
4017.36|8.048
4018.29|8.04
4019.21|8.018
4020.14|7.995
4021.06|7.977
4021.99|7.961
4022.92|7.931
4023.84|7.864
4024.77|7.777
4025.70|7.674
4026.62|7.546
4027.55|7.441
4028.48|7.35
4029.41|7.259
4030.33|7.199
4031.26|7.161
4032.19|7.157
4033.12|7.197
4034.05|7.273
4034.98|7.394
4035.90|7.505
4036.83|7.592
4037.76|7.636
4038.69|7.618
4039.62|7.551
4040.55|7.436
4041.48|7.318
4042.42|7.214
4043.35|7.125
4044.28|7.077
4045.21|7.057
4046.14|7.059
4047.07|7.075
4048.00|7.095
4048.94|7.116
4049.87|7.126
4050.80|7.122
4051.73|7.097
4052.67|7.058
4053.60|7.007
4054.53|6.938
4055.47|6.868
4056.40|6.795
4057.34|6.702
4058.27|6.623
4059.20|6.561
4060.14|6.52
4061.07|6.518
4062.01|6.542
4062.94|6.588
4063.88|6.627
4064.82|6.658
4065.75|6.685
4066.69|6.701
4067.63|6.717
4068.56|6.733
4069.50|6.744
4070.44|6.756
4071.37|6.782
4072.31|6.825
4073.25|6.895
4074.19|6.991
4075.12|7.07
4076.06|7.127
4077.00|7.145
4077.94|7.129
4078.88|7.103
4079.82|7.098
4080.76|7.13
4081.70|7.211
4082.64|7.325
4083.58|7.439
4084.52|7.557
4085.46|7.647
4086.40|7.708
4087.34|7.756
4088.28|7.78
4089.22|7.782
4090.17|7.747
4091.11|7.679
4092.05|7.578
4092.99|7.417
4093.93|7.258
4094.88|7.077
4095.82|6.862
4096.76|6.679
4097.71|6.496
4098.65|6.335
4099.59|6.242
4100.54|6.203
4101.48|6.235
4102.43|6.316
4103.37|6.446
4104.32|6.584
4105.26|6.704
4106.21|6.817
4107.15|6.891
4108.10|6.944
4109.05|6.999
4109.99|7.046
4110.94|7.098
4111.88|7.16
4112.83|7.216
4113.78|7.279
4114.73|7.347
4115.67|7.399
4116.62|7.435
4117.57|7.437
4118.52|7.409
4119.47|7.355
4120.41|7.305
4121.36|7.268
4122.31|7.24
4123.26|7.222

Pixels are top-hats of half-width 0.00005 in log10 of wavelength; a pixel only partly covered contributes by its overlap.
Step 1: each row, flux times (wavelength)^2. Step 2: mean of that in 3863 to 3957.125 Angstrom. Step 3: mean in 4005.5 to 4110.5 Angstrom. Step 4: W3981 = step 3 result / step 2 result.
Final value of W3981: 1.9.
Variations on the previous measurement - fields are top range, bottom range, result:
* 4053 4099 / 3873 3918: 1.71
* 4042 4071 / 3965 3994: 1.44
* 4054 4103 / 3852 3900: 1.99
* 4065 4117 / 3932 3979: 1.94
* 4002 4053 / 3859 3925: 1.85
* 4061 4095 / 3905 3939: 1.93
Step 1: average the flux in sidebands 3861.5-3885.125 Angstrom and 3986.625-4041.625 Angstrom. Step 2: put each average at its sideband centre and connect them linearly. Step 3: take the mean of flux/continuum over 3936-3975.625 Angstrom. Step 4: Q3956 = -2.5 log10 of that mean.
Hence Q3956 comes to 0.42 mag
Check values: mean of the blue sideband 3.68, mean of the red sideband 7.37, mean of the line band 3.95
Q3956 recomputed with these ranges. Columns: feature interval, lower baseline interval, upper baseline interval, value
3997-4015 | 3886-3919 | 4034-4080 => -0.17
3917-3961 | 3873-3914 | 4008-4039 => 0.35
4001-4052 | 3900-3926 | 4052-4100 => -0.18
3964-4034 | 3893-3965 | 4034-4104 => -0.12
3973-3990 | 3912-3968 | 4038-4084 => -0.10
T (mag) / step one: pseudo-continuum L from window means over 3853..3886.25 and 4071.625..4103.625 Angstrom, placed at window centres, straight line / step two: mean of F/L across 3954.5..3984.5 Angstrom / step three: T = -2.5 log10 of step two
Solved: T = 0.25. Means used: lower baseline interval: 3.65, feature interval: 4.18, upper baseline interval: 7.1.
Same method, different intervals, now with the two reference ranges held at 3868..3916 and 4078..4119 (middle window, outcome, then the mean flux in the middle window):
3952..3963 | 0.11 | 4.71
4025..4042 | -0.18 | 7.41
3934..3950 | 0.33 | 3.72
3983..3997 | -0.16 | 6.6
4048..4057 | -0.08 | 7.01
